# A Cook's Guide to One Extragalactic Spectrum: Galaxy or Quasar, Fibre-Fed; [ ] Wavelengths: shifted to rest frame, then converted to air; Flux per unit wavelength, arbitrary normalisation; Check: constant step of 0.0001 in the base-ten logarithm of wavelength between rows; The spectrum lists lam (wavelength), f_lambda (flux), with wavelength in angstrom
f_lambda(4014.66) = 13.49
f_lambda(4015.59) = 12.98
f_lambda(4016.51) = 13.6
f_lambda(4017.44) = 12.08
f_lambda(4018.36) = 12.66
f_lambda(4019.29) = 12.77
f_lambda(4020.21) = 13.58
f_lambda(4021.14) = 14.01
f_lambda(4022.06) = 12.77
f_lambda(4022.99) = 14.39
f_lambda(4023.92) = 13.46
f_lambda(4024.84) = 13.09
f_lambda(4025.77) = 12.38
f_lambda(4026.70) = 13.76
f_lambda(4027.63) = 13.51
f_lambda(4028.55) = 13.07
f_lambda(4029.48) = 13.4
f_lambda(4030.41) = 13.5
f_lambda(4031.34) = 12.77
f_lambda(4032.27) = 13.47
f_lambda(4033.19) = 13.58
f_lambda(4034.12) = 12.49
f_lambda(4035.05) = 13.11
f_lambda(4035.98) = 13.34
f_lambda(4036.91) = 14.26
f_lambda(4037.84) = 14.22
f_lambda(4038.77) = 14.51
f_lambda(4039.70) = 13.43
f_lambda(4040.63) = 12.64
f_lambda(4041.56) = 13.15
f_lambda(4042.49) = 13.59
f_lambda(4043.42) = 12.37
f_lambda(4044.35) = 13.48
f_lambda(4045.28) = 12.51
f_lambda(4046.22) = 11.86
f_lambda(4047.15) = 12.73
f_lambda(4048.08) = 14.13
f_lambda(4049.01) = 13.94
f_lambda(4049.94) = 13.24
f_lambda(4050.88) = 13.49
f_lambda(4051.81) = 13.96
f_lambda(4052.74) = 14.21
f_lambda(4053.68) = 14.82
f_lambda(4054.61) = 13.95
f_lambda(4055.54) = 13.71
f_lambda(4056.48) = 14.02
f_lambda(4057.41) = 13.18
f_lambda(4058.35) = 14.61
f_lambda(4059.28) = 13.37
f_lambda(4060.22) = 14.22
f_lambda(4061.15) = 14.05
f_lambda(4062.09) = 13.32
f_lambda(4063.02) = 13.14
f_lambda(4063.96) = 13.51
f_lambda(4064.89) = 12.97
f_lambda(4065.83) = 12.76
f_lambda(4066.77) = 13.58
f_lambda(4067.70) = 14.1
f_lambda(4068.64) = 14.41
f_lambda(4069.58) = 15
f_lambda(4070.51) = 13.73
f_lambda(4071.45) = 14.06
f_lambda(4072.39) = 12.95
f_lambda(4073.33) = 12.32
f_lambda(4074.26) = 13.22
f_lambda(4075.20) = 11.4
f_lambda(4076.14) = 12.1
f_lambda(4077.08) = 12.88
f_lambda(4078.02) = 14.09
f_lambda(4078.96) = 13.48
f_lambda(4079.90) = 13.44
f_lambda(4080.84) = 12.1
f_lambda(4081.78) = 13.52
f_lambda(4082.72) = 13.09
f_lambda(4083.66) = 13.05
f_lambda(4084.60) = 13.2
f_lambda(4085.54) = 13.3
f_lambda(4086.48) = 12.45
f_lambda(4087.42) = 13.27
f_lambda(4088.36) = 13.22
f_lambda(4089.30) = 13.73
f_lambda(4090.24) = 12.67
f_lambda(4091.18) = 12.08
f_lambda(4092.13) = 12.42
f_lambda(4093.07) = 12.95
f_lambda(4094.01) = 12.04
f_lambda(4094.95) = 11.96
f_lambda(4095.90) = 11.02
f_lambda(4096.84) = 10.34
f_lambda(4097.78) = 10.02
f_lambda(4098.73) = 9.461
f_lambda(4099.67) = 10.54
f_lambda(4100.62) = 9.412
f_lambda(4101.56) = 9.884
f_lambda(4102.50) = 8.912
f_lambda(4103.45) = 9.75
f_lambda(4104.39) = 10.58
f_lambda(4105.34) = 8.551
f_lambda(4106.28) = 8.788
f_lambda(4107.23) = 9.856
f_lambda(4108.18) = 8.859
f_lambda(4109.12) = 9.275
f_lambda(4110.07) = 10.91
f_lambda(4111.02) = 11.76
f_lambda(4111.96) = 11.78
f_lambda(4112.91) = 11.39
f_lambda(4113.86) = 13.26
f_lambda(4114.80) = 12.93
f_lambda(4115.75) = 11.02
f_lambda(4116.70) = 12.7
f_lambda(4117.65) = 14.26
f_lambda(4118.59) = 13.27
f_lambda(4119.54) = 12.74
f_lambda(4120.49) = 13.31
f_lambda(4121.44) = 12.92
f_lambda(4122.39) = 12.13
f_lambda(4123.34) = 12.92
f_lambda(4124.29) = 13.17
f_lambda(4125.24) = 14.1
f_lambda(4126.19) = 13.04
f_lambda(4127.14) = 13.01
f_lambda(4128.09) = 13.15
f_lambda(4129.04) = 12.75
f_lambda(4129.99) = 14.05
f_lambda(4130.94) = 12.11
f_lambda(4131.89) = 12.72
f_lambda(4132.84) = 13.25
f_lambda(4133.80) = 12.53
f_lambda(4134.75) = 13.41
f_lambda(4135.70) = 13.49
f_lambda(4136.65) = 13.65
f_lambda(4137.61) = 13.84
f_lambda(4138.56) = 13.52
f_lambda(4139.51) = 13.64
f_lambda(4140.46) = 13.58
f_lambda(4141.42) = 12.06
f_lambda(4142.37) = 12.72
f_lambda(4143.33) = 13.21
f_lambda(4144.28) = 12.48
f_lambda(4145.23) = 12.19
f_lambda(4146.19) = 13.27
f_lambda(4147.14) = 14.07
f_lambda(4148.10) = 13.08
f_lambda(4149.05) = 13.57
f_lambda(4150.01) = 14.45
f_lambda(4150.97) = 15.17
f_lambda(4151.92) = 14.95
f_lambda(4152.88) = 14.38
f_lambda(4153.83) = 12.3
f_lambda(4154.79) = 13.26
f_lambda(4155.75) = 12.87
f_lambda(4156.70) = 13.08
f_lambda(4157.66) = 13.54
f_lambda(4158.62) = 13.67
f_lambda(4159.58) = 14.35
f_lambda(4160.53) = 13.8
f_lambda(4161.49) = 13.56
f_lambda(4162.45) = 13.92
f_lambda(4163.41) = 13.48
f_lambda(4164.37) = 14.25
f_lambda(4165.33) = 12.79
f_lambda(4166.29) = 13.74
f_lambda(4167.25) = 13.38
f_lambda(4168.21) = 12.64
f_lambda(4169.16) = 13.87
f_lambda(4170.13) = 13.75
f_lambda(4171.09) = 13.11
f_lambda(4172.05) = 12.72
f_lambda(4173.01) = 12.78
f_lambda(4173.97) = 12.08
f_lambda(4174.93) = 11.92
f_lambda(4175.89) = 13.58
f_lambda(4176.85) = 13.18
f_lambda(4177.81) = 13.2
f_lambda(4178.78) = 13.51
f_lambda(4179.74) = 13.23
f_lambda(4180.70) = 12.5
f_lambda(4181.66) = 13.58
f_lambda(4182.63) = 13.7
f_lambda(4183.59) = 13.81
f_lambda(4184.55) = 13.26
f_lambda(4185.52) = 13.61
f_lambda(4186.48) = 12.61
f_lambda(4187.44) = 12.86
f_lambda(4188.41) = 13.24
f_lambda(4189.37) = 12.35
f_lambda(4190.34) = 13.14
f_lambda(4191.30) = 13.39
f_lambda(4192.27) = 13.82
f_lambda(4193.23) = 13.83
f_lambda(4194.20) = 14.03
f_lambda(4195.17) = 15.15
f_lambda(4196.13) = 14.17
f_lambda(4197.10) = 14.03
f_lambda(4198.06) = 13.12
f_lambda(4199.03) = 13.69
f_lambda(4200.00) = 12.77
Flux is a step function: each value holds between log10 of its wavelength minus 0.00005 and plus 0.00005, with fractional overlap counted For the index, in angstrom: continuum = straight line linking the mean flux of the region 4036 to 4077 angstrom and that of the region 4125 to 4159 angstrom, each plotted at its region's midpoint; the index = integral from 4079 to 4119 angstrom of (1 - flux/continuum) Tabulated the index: 5.4 angstrom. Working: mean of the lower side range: 13.5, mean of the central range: 11.6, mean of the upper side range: 13.3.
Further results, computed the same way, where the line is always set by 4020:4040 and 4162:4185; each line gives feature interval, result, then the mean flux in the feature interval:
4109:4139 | 1.2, 12.8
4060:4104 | 2.8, 12.5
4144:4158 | -0.3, 13.5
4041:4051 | 0.2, 13.1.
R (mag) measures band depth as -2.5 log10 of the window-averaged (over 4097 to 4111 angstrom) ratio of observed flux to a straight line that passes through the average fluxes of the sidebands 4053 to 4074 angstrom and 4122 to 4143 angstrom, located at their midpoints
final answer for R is 0.348 mag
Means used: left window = 13.7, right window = 13.1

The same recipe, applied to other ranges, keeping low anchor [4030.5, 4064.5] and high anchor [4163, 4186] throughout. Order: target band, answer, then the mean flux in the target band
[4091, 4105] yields 0.24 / 10.7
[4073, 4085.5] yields 0.04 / 12.9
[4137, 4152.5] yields -0.02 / 13.5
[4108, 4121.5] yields 0.11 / 12.1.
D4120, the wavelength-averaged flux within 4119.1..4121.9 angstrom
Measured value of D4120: 13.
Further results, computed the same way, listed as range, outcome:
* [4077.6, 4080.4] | 13.6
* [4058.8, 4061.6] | 13.9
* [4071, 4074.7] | 13.1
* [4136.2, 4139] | 13.6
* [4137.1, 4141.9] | 13.3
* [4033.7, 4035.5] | 12.8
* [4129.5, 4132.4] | 13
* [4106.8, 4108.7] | 9.35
